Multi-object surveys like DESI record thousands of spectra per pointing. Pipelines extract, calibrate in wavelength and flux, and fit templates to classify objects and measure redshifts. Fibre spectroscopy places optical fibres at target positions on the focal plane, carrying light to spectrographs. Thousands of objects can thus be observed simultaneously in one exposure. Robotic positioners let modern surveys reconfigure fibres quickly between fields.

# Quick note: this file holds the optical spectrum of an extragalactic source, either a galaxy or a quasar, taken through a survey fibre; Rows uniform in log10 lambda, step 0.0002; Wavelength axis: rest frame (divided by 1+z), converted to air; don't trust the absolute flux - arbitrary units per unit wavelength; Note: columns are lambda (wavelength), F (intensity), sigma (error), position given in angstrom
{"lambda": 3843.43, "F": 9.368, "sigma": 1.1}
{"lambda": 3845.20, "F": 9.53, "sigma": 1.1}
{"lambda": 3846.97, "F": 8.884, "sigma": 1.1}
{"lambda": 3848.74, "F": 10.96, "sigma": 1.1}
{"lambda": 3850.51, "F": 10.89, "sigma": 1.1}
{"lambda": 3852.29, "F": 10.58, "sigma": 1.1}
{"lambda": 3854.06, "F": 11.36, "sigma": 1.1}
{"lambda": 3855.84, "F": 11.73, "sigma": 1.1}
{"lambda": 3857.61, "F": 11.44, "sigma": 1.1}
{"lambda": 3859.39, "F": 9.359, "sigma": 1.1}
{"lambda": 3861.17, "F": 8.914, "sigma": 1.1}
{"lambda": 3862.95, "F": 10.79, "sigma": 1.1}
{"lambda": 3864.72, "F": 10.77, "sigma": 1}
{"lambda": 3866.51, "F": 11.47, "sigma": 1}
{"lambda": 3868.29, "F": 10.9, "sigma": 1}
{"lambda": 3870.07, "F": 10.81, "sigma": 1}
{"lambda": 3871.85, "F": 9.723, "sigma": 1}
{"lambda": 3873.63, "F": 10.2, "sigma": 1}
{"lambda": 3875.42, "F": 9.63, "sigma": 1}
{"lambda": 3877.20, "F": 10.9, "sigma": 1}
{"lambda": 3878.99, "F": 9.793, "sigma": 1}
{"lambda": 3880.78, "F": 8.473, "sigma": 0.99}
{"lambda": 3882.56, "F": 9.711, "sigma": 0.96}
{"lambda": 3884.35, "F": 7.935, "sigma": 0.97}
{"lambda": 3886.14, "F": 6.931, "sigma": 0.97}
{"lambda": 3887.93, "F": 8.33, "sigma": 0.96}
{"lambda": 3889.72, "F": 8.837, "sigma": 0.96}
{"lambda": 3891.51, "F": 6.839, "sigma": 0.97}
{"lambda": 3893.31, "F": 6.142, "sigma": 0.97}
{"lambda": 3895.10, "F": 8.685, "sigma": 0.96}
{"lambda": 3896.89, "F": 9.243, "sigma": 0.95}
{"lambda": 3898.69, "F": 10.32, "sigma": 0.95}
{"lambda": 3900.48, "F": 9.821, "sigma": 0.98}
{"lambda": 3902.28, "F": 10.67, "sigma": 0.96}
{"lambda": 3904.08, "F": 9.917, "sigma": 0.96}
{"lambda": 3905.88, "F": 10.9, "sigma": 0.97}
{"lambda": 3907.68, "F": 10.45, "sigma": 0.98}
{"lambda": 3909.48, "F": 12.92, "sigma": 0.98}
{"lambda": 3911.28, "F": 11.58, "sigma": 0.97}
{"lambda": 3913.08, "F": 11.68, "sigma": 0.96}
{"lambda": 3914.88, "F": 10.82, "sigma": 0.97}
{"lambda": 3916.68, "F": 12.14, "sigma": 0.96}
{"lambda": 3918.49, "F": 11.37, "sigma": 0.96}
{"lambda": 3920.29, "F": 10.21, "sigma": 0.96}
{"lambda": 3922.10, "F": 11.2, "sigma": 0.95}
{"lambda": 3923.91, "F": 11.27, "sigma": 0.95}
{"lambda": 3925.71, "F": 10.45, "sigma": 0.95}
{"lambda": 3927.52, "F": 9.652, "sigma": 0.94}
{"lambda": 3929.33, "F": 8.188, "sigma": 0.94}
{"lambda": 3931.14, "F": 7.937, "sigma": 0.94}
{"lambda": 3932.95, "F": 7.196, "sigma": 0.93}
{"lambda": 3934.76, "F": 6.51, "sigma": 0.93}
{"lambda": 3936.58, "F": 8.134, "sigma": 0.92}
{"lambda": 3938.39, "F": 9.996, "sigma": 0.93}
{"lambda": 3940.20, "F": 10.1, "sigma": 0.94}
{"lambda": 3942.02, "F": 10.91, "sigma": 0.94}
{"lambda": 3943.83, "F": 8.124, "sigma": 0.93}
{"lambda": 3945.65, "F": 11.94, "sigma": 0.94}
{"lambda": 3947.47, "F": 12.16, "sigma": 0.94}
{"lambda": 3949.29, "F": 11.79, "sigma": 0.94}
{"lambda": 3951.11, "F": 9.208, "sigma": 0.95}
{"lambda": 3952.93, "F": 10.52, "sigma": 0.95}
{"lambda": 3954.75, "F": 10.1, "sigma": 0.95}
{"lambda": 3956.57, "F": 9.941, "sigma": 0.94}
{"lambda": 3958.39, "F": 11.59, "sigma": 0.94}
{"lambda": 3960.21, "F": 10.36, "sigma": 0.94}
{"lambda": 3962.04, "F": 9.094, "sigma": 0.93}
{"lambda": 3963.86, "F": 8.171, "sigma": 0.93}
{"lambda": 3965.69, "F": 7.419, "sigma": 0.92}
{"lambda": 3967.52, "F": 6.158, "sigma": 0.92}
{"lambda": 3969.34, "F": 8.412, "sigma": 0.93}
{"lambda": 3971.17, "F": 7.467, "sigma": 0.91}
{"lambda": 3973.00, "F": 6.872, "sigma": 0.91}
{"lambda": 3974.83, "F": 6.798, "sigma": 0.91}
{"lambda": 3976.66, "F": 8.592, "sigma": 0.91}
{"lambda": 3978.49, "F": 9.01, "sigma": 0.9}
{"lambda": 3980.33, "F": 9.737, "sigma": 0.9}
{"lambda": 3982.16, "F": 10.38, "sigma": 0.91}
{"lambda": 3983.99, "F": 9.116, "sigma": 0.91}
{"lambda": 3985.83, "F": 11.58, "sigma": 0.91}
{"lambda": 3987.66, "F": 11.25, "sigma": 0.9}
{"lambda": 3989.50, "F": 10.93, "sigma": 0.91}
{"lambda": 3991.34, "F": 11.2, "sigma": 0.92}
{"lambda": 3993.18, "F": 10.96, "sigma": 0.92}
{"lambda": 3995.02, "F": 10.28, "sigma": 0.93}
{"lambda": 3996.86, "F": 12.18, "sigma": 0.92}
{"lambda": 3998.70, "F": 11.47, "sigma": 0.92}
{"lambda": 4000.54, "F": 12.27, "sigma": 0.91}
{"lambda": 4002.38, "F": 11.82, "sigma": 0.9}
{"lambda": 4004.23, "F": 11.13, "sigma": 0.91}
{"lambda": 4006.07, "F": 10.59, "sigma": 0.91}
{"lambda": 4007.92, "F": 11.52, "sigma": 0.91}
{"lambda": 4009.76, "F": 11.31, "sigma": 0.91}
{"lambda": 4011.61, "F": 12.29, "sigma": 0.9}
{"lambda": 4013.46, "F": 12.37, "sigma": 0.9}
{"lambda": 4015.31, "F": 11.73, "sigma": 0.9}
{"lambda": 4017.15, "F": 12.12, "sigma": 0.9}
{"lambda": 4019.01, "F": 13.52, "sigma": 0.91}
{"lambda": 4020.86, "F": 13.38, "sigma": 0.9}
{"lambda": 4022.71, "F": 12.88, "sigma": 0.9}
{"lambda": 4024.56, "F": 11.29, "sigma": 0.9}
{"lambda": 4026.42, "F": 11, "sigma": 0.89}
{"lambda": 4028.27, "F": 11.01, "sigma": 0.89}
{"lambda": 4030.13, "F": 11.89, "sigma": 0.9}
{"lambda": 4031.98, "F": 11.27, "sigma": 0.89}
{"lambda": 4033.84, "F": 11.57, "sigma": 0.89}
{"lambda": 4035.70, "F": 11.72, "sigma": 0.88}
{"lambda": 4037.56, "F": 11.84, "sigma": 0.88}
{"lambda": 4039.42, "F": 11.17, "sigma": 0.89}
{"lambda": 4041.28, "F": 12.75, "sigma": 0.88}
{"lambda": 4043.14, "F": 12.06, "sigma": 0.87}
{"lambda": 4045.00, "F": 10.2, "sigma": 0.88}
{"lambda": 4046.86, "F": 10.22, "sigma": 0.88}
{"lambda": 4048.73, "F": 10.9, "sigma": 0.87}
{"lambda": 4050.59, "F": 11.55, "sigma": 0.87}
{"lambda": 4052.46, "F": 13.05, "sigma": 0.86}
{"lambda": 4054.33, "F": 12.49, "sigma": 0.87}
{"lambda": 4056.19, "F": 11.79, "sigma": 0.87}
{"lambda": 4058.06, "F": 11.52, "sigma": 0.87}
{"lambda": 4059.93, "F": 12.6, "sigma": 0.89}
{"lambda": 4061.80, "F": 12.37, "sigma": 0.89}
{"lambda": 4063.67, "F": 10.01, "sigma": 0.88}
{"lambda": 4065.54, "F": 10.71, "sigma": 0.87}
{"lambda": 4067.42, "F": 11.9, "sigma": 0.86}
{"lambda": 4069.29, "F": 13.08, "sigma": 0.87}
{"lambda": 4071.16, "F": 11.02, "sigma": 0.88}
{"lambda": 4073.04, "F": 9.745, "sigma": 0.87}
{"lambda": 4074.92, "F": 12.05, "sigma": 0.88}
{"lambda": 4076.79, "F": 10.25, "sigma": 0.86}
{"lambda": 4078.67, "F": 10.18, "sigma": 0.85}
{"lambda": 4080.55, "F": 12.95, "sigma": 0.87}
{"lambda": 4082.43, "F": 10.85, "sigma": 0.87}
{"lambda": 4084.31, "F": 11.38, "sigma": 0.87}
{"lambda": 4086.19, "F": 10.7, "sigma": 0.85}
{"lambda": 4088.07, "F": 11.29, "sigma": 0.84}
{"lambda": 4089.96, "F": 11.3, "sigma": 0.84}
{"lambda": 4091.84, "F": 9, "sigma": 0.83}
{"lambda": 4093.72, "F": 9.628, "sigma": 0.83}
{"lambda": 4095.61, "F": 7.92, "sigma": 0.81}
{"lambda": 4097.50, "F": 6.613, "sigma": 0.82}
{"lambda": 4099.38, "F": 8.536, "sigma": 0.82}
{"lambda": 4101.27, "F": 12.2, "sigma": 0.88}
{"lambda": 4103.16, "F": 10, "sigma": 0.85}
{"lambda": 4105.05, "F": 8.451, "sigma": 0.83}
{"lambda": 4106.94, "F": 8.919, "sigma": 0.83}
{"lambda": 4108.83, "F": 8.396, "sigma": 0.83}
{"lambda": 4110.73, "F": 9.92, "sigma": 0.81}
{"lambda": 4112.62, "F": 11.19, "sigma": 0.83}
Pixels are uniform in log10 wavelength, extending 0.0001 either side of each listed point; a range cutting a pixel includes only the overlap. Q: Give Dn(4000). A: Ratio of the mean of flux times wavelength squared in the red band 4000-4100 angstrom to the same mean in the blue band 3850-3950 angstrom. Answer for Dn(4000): 1.22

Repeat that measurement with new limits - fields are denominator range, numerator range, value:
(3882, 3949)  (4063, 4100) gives 1.17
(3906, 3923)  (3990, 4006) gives 1.04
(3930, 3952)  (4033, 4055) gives 1.29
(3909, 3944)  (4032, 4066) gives 1.23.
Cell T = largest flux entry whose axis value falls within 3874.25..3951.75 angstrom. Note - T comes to 12.92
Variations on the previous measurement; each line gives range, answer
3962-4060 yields 13.52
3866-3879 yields 11.47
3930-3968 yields 12.16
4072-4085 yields 12.95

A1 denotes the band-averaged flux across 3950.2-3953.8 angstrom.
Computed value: 9.86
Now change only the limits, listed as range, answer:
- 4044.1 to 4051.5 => 10.7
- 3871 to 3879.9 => 10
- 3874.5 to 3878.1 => 10.3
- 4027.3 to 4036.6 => 11.5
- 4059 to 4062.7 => 12.5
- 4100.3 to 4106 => 10.2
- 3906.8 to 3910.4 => 11.7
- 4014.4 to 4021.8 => 12.7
